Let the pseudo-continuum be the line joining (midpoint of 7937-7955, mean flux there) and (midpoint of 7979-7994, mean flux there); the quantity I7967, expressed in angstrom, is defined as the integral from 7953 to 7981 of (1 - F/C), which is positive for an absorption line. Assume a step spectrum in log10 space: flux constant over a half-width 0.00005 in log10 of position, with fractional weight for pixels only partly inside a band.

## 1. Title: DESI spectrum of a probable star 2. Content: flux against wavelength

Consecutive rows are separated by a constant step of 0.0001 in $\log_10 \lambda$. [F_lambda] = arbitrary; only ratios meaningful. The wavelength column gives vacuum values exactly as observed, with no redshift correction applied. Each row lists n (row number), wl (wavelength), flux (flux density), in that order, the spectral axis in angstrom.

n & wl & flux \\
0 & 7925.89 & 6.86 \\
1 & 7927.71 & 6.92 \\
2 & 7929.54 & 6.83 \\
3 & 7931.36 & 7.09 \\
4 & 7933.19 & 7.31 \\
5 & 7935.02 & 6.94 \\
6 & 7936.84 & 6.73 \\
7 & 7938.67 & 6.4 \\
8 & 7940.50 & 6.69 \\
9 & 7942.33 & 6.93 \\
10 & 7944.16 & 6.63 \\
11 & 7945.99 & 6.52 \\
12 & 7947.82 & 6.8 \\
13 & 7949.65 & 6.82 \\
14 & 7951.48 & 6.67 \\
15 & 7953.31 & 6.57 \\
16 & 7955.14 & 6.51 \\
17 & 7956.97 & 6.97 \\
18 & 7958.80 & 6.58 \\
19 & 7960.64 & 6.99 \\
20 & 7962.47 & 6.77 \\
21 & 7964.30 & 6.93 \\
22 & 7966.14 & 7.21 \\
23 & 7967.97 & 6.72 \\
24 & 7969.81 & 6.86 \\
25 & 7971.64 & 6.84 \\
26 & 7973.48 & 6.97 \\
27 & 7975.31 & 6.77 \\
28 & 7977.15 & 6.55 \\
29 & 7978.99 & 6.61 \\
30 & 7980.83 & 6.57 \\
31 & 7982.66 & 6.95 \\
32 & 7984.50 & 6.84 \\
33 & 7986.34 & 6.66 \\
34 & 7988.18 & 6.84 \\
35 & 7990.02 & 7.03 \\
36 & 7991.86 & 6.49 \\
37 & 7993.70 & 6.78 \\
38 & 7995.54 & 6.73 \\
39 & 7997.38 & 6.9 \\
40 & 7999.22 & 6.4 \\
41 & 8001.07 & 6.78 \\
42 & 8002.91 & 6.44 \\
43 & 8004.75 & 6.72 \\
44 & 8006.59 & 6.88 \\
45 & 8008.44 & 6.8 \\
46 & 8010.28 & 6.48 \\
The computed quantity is -0.3 angstrom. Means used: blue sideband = 6.66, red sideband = 6.76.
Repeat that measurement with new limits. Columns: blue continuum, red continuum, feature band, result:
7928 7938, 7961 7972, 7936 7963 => 0.9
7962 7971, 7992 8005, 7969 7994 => 0.1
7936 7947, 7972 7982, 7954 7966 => -0.2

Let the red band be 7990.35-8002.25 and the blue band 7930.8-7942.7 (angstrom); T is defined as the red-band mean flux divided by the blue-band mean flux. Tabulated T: 0.98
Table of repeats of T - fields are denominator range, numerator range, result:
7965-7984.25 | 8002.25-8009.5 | 0.99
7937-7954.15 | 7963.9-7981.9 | 1.02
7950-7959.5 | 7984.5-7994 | 1.01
